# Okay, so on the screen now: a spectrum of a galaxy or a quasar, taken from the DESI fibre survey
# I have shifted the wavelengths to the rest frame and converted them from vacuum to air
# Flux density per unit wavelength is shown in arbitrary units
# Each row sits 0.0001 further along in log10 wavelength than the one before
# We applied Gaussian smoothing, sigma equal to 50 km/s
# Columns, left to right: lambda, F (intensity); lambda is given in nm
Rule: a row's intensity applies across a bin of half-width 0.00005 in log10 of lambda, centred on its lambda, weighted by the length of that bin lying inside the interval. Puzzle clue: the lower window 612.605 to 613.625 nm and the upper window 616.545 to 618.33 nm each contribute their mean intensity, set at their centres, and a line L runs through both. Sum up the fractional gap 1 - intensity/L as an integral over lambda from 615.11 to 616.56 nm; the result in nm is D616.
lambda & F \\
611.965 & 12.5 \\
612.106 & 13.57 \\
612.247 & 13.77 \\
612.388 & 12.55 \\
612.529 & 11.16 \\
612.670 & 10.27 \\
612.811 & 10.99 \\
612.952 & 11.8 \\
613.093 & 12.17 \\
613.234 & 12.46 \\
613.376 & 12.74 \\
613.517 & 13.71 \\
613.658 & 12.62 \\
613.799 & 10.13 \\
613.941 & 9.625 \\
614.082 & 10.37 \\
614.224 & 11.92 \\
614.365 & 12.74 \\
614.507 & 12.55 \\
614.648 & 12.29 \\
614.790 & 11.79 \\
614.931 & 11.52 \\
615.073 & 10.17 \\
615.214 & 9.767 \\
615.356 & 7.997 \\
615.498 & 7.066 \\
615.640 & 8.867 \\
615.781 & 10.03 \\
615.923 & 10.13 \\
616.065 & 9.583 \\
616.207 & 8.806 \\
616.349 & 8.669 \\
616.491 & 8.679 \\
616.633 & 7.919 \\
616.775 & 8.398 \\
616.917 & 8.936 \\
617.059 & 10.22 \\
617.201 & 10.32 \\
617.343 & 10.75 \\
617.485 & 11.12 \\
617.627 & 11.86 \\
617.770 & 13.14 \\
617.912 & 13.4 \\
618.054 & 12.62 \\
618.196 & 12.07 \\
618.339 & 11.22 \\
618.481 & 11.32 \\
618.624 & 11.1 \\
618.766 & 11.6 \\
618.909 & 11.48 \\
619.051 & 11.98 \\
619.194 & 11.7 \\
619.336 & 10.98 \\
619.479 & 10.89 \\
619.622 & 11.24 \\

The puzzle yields 0.30 nm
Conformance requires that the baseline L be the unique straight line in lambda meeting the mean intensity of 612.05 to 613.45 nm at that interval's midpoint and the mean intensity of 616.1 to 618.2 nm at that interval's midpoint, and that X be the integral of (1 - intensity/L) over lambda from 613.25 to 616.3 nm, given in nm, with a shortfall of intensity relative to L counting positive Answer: 0.18 nm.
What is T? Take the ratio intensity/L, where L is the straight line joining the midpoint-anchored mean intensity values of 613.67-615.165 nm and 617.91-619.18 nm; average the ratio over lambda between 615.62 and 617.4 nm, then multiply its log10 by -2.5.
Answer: 0.232 mag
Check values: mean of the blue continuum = 11.3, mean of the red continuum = 11.8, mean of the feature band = 9.34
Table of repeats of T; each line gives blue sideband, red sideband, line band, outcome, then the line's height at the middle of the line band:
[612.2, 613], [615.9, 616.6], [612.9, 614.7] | -0.11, 10.8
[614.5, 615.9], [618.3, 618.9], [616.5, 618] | 0.03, 10.8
